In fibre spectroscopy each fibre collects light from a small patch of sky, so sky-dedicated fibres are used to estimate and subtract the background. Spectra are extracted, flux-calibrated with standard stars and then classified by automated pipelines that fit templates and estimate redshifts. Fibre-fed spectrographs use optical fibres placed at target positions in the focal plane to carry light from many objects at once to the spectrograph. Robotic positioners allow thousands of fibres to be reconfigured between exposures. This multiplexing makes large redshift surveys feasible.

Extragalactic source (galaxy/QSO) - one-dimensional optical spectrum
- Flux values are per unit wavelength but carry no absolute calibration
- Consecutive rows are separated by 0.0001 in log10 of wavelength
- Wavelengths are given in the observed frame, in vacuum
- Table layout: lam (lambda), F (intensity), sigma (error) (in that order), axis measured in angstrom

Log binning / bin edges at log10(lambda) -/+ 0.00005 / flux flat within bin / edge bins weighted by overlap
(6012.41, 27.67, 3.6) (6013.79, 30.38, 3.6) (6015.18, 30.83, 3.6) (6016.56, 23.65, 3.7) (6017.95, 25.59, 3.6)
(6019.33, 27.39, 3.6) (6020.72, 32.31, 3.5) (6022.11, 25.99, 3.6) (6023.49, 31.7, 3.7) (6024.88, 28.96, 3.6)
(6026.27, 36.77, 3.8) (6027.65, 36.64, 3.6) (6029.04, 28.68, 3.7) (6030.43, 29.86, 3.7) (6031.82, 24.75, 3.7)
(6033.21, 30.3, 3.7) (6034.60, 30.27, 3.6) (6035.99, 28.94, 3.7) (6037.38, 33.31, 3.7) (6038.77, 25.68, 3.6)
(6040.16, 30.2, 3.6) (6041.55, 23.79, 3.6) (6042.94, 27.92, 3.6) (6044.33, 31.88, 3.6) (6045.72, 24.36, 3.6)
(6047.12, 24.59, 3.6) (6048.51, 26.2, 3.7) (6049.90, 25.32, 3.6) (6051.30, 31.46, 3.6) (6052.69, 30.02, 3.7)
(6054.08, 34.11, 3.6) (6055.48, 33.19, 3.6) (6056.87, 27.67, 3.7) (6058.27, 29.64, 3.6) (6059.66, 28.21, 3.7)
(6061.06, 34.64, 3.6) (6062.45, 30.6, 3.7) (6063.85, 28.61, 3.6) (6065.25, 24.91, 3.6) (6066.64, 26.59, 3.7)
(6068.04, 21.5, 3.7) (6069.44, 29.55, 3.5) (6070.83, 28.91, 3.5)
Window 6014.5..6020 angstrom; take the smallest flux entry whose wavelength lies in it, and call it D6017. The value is 23.65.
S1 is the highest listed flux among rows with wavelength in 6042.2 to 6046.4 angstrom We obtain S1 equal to 31.88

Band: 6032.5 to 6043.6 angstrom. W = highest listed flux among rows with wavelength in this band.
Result 33.31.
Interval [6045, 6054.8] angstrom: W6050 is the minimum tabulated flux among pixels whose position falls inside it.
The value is 24.36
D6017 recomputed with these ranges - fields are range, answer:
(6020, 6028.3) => 25.99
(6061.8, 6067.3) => 24.91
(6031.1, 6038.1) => 24.75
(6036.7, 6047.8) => 23.79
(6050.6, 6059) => 27.67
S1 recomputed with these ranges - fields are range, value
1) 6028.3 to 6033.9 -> 30.3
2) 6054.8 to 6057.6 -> 33.19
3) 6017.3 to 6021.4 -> 32.31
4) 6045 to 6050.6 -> 26.2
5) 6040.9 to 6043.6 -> 27.92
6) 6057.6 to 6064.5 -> 34.64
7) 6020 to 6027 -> 36.77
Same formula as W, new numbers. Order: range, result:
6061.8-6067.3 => 30.6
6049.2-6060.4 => 34.11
